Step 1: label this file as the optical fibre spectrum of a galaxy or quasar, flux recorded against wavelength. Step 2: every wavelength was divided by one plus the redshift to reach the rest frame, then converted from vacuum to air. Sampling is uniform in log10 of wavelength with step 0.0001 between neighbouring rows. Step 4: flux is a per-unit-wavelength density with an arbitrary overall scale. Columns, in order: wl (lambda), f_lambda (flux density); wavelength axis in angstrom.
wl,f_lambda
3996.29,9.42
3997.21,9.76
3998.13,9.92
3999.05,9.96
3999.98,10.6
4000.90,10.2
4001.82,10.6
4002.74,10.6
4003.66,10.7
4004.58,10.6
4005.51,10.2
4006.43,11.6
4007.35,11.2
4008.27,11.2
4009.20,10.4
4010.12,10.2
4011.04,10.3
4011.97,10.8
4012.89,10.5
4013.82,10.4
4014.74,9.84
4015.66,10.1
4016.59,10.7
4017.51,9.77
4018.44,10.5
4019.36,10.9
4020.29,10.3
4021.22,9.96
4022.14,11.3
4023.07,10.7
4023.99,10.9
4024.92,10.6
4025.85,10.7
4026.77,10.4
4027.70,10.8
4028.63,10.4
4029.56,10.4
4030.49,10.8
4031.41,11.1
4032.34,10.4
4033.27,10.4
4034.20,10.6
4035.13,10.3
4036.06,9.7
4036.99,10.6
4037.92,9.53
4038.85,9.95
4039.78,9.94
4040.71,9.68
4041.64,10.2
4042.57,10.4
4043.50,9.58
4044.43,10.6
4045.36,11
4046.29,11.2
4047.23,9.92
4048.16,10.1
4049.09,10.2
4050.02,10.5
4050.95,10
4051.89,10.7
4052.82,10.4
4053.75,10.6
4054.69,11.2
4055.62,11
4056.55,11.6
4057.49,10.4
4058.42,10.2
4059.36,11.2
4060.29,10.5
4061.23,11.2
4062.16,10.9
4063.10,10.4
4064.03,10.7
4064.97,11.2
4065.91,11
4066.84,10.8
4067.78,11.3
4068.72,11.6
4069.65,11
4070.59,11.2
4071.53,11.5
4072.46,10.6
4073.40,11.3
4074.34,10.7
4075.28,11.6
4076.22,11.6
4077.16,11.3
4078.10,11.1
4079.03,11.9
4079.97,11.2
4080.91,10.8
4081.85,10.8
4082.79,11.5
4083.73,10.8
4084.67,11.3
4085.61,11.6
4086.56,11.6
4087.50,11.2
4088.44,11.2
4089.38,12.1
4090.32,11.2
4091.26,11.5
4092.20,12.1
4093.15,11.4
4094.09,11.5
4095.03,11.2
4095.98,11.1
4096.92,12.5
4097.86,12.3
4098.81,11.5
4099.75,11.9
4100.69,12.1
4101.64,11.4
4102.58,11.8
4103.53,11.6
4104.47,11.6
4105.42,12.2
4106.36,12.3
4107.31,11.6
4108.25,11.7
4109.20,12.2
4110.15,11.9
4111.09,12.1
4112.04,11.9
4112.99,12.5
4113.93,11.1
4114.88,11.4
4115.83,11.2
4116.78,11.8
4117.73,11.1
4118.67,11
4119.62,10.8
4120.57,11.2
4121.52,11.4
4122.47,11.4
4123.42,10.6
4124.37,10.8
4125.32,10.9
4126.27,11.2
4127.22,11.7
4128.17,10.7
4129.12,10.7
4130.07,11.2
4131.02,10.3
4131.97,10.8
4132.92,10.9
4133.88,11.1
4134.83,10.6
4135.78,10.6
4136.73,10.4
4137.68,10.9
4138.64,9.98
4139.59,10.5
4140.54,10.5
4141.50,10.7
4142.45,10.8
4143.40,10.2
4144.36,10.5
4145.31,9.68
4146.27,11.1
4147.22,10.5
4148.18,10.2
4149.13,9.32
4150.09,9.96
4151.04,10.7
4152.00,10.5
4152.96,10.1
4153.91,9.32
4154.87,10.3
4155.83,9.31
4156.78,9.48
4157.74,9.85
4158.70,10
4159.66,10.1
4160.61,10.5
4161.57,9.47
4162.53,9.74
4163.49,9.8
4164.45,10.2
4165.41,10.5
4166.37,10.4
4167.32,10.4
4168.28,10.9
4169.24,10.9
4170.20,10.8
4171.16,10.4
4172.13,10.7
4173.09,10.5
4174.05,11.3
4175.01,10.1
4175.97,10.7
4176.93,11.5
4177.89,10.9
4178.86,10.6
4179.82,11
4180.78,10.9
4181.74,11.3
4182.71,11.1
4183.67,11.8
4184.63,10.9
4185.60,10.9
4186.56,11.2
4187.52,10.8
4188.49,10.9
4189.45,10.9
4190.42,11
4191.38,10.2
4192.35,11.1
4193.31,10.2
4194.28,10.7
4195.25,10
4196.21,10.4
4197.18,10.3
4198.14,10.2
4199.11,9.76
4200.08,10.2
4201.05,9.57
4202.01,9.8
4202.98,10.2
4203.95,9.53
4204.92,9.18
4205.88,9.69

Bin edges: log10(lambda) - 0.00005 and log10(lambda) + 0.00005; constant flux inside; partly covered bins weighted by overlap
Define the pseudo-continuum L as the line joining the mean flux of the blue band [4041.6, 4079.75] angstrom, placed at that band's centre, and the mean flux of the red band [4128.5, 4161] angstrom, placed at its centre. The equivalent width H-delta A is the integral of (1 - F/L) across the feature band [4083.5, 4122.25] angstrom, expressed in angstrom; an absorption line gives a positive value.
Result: -3.7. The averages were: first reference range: 10.9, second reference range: 10.3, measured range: 11.6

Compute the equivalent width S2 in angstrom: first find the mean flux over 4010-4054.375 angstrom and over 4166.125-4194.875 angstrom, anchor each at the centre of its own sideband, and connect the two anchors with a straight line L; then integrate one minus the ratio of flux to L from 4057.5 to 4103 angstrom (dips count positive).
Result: -3.2 angstrom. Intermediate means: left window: 10.4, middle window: 11.3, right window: 10.8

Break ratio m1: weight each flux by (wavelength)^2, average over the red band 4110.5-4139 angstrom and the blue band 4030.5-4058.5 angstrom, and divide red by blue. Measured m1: 1.1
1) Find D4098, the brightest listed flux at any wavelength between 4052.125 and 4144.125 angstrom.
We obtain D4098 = 12.5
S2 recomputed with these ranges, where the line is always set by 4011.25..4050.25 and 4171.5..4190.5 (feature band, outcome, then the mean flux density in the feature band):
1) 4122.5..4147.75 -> 0.2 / 10.7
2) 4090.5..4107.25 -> -1.7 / 11.7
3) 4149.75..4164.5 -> 1.2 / 9.95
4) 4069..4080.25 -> -0.7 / 11.3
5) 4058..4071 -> -0.5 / 10.9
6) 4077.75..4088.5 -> -0.7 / 11.3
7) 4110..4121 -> -0.8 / 11.5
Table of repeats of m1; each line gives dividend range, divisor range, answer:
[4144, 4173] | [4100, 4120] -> 0.89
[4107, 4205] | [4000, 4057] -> 1.08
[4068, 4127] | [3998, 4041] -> 1.14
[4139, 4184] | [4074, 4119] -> 0.93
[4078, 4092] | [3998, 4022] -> 1.12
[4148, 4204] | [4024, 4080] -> 1.03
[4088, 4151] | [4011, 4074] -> 1.10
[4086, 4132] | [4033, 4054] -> 1.16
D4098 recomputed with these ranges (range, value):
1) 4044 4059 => 11.6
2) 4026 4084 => 11.9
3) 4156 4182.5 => 11.5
